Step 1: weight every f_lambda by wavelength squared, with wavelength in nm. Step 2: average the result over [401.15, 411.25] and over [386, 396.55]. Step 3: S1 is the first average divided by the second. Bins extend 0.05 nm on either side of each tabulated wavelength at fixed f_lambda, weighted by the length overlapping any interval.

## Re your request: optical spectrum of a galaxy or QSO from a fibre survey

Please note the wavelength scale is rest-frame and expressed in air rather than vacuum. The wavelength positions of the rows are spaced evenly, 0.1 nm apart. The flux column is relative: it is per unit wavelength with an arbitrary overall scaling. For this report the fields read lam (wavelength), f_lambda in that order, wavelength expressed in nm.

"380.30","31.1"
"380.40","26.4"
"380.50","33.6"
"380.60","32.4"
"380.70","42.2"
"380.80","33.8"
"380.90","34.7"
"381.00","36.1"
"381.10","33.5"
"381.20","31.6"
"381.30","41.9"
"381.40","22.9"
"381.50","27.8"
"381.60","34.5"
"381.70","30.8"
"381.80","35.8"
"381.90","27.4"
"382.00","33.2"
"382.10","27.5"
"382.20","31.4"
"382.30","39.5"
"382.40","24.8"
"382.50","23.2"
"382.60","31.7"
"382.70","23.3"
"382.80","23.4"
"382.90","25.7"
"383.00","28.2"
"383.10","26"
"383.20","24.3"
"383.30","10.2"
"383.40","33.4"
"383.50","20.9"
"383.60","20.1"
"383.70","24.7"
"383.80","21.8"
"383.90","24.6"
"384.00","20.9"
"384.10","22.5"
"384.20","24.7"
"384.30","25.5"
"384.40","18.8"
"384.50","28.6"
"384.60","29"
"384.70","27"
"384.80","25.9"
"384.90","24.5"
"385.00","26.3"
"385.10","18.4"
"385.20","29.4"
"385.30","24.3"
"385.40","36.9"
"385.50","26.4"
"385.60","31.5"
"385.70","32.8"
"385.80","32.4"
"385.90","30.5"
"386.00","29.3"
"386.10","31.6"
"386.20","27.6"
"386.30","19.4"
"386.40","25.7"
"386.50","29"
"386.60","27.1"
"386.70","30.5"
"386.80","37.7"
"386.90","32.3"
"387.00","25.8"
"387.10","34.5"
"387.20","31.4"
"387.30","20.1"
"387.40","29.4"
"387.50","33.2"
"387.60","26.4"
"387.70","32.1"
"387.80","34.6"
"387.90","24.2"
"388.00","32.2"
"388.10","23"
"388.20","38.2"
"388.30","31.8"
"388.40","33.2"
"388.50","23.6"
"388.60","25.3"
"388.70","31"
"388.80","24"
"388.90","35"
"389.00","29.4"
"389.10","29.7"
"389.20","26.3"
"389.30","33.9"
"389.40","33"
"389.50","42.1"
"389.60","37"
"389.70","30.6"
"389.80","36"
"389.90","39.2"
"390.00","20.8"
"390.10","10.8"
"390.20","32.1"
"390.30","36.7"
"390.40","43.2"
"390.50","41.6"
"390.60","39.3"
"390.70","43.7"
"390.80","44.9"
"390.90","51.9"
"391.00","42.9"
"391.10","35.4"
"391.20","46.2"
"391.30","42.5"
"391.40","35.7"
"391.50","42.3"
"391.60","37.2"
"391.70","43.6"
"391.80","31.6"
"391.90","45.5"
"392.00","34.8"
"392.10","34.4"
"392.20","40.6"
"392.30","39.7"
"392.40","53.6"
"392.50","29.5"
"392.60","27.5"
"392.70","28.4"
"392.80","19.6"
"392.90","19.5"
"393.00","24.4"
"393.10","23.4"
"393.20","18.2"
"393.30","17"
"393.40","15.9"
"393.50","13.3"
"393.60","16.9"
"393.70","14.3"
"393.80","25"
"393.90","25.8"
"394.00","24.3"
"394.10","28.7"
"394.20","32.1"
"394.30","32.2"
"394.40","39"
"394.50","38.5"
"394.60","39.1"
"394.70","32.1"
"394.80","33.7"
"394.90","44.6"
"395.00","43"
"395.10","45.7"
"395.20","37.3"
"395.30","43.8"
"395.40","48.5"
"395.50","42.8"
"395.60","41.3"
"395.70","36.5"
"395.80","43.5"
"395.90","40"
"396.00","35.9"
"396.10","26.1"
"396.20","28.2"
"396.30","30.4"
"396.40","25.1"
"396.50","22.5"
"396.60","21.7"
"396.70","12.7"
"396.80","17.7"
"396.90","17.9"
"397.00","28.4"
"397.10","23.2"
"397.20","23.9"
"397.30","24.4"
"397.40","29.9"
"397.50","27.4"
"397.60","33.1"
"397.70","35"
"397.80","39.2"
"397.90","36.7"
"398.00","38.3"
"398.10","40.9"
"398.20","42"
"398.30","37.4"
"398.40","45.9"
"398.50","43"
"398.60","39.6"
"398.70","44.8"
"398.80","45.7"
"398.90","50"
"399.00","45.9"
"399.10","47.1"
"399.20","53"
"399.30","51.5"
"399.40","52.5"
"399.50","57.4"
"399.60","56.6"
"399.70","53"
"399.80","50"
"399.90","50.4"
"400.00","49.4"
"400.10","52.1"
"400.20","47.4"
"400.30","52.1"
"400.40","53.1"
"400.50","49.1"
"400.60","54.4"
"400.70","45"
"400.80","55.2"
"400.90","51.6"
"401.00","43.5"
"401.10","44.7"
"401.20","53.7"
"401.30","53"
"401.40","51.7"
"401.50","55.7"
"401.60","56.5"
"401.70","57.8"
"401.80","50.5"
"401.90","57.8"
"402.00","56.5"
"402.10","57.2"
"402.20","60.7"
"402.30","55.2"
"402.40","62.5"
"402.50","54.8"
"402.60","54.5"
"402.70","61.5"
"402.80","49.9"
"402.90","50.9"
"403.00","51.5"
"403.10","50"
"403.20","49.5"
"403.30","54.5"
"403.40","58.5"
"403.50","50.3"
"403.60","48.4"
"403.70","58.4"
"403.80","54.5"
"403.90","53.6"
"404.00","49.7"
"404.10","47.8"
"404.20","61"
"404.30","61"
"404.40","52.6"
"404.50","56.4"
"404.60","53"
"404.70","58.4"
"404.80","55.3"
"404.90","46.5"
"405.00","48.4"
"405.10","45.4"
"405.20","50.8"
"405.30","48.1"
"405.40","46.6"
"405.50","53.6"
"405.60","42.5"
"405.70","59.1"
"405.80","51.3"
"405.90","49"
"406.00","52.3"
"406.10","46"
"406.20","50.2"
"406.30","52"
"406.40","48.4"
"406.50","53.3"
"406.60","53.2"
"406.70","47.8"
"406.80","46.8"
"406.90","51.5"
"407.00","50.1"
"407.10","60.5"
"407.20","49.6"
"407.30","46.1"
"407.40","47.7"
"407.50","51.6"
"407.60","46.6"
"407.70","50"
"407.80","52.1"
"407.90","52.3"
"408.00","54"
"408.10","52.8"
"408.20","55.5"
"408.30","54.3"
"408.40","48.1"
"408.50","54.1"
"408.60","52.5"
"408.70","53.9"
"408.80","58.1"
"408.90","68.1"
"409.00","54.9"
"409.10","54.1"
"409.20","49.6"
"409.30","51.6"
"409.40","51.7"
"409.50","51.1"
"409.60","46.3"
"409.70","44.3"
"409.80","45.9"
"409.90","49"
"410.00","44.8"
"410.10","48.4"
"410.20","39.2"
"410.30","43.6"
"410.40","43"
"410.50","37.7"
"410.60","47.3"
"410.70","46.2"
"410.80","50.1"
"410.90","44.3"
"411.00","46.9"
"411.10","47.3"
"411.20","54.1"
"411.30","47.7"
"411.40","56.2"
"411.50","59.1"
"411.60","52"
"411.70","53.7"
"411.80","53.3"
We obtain 1.71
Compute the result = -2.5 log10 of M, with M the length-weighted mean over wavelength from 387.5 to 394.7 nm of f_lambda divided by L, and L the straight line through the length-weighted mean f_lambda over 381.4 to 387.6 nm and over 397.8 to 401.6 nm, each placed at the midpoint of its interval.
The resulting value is 0.13 mag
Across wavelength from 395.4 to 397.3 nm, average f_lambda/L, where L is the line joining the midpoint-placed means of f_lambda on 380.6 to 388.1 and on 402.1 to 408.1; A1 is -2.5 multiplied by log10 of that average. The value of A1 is 0.40 mag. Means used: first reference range 28.4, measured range 29.2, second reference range 52.2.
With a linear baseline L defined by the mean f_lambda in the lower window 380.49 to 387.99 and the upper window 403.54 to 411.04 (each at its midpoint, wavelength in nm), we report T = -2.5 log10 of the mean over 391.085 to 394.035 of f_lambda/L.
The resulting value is 0.20 mag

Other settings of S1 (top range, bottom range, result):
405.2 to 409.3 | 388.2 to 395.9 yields 1.65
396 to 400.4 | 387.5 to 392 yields 1.17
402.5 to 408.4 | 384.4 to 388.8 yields 1.98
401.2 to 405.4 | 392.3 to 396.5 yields 1.79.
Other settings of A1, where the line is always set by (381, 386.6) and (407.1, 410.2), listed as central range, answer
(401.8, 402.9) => -0.24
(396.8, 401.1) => -0.02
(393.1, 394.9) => 0.37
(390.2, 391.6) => -0.21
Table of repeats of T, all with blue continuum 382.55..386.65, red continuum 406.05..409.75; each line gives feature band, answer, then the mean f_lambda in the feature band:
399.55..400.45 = -0.20 mag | 51.6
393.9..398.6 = 0.15 mag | 33.8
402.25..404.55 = -0.16 mag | 54.2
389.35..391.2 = -0.15 mag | 37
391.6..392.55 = -0.15 mag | 39.1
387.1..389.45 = 0.01 mag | 29.7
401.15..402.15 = -0.22 mag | 55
